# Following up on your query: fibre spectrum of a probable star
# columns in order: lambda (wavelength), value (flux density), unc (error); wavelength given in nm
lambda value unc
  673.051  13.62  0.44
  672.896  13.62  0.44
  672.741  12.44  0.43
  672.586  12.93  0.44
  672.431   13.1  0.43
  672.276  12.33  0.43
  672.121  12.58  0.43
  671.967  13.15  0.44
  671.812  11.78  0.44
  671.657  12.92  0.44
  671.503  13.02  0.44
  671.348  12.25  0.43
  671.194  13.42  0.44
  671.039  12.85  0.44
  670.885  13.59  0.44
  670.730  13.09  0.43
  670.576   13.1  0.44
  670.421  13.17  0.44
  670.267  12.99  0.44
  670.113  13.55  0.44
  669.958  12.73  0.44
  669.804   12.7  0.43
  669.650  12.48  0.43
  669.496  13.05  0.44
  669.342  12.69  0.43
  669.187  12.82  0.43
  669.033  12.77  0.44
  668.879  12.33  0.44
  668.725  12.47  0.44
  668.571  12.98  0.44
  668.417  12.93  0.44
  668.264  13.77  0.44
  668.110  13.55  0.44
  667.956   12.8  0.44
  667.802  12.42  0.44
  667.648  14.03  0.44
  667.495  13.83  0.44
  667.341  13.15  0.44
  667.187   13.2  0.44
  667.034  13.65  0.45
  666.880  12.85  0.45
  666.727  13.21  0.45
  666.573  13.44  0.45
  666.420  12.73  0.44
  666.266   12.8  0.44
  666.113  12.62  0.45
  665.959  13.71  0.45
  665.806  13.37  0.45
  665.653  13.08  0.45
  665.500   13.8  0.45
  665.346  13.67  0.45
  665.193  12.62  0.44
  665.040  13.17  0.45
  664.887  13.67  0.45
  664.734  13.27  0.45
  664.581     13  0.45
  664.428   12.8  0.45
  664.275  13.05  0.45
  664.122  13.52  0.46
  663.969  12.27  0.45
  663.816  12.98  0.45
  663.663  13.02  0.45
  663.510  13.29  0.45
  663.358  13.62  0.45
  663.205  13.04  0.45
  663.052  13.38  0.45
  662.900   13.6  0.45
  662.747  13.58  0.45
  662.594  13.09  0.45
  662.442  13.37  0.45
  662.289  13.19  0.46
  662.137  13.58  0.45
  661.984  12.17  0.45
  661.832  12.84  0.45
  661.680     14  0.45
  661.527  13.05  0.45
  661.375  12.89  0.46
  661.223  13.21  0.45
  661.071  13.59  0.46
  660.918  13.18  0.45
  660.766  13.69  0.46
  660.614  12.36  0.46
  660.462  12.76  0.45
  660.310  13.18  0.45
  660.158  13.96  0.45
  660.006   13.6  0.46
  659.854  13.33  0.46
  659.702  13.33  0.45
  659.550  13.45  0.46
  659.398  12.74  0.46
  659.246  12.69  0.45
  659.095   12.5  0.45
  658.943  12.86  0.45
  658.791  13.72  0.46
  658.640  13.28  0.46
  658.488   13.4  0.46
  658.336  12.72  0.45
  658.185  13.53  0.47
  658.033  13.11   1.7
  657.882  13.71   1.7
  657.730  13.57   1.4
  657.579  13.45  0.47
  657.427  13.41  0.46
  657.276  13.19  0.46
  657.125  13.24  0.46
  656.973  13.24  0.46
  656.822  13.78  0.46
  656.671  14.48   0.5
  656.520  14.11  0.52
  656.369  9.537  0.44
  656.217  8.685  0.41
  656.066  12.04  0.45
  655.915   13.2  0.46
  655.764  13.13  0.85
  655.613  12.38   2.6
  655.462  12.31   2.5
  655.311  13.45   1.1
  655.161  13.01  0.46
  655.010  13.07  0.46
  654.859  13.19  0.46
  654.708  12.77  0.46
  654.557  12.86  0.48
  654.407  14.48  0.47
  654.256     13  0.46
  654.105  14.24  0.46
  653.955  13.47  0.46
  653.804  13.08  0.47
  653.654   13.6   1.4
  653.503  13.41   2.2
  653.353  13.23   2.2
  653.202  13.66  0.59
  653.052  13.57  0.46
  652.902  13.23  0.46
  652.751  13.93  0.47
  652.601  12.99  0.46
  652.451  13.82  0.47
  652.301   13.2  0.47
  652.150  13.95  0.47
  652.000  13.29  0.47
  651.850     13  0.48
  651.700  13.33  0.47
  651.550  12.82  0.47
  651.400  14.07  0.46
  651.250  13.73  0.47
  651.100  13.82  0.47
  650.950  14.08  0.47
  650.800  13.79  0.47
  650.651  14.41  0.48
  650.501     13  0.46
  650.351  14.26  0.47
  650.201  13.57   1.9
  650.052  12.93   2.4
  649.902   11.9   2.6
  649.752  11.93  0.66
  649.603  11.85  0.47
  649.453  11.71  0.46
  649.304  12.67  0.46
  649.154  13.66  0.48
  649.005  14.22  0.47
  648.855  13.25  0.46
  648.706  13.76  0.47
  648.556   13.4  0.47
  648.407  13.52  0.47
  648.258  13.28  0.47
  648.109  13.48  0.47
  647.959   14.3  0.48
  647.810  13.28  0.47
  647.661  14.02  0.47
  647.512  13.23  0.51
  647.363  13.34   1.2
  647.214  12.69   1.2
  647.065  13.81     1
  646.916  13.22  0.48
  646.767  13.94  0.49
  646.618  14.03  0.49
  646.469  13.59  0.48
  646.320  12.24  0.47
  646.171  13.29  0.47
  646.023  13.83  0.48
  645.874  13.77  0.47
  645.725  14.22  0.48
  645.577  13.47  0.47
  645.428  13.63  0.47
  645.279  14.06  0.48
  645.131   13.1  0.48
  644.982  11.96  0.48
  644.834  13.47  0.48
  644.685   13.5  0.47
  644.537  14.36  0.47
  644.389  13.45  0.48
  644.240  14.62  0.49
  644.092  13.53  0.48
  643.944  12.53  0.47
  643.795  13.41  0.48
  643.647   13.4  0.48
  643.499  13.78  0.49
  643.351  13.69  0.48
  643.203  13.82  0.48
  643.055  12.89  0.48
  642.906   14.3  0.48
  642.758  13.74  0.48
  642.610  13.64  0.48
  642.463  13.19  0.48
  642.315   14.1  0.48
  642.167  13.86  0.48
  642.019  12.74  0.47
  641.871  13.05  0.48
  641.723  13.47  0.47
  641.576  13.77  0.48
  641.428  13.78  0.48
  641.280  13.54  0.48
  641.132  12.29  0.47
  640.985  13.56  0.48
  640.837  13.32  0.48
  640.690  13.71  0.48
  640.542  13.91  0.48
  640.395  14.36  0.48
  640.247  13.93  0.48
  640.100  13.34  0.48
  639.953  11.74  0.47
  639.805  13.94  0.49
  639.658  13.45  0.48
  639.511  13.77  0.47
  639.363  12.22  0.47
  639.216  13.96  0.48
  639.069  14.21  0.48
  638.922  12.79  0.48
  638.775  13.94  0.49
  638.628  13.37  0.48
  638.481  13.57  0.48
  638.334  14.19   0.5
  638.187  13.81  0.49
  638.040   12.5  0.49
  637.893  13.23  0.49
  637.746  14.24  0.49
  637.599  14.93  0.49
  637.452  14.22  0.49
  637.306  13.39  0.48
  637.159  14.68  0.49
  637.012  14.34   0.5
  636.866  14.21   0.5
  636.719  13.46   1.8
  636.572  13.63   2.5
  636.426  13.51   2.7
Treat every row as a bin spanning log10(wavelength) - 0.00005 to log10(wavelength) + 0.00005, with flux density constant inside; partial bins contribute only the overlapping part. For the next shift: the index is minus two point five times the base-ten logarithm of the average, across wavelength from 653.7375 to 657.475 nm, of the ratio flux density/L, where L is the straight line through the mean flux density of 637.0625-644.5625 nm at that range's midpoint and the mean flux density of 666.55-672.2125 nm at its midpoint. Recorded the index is 0.03 mag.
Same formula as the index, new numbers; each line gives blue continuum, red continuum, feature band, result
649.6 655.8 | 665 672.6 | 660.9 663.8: -0.01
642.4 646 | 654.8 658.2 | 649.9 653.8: -0.03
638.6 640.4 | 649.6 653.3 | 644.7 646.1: -0.01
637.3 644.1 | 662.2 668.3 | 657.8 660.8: 0.01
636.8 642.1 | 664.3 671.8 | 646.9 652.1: 0.01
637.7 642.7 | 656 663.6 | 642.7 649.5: -0.01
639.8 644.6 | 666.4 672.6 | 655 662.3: 0.01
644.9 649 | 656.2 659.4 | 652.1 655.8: -0.01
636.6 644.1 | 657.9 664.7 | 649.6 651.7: 0.00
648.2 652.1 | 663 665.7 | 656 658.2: 0.03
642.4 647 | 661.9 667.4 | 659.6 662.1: 0.00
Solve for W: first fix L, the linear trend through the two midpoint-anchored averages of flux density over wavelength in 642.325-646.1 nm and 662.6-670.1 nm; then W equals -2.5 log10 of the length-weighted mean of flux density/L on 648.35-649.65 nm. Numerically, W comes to 0.03 mag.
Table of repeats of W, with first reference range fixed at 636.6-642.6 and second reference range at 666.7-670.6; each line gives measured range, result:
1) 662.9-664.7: 0.00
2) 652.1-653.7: -0.01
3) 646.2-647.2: 0.00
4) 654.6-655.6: 0.03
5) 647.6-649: -0.01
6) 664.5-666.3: -0.01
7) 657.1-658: -0.01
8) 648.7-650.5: 0.04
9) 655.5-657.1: 0.07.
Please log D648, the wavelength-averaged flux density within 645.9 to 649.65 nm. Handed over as 13.4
